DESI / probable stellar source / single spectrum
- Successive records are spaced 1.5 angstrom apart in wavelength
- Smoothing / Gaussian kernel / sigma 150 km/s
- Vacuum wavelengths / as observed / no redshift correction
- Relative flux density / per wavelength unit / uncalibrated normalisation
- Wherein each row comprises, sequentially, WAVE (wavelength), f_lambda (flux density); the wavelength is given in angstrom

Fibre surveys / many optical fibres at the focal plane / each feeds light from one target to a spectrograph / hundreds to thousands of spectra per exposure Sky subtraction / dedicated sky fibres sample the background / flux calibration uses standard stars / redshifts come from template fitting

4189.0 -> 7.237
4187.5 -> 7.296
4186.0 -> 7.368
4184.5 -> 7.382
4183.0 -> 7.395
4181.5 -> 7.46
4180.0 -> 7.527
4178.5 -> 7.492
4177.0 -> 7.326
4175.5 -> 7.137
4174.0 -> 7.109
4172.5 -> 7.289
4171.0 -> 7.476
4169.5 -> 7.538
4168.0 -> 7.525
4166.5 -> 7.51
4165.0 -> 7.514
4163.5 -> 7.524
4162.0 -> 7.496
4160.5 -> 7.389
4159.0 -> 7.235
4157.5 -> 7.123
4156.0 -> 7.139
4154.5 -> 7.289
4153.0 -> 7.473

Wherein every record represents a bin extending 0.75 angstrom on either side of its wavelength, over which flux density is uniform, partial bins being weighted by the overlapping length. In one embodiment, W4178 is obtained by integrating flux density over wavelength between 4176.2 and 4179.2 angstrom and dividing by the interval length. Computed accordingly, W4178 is 7.4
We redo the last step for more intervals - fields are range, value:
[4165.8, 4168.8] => 7.52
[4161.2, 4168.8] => 7.51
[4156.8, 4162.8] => 7.31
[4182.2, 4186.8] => 7.38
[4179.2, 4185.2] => 7.44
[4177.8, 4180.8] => 7.51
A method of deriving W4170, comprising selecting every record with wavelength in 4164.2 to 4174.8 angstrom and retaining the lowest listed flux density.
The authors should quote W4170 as 7.109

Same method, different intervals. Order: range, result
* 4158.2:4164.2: 7.235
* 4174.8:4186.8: 7.137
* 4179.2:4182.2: 7.46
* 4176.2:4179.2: 7.326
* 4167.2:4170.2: 7.525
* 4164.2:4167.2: 7.51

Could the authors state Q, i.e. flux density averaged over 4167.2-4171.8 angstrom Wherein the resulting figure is 7.51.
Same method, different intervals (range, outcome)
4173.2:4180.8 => 7.32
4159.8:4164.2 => 7.47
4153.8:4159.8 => 7.2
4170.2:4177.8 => 7.27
